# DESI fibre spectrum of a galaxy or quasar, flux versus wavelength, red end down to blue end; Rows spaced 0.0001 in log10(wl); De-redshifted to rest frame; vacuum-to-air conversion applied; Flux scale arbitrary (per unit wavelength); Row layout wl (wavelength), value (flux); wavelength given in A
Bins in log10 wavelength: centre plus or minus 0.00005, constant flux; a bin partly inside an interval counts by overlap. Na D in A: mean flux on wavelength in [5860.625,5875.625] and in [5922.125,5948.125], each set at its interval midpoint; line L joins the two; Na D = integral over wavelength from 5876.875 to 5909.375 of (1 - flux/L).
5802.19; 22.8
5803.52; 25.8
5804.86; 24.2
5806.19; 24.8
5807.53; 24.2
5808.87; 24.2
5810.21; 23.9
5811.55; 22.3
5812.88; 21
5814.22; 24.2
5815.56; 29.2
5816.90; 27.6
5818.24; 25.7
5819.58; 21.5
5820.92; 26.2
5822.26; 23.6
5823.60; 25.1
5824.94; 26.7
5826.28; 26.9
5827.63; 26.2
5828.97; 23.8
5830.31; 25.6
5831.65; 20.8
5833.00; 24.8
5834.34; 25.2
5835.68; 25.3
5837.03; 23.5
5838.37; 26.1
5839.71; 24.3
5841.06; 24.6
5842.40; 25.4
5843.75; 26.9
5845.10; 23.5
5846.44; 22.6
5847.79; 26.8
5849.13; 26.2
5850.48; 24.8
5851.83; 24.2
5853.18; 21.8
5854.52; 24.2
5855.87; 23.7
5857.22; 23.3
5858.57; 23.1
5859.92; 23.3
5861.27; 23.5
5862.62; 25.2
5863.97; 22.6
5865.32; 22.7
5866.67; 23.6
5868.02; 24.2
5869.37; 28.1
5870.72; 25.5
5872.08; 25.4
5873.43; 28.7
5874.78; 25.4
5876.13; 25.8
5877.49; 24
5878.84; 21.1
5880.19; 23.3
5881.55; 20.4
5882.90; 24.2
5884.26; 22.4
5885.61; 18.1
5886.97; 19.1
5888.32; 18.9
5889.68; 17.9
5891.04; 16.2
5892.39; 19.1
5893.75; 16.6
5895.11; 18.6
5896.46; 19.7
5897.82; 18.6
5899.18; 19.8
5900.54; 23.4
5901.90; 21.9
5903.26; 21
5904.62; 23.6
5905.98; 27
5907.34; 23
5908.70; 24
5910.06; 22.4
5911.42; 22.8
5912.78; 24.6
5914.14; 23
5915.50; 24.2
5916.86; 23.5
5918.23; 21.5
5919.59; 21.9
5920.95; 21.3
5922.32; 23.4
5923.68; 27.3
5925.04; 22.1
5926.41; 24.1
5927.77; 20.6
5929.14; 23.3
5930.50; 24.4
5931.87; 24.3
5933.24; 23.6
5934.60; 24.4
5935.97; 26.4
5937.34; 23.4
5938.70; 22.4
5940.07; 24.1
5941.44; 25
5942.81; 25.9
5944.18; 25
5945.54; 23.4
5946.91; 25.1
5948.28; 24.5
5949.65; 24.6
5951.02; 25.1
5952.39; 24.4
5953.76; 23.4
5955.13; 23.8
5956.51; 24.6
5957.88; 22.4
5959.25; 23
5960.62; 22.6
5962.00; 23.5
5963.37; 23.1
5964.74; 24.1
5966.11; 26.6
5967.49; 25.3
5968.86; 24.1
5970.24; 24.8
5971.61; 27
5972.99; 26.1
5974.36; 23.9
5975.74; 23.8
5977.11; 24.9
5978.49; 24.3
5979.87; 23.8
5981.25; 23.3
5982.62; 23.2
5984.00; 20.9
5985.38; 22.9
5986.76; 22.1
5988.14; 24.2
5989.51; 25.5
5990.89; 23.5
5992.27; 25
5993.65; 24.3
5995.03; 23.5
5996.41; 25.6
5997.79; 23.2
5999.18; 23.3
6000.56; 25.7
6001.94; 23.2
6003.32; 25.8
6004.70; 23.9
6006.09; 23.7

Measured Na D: 5.0 A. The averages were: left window 25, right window 24.1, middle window 20.9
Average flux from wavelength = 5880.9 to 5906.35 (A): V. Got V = 20.3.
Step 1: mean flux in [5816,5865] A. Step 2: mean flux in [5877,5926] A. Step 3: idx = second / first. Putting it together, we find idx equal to 0.88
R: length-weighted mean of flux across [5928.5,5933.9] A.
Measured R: 23.9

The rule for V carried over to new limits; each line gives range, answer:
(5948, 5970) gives 24.1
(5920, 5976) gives 24.1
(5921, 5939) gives 23.8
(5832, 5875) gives 24.6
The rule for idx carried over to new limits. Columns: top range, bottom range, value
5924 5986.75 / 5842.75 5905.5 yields 1.06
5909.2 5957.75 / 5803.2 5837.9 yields 0.96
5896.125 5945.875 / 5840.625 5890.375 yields 0.99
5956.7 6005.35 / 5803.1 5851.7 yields 0.97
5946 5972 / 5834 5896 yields 1.05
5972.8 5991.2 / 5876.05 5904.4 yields 1.16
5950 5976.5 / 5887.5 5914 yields 1.16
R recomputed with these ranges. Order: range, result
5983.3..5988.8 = 22.5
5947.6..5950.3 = 24.5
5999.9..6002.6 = 24.5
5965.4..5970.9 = 25.2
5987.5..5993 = 24.6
